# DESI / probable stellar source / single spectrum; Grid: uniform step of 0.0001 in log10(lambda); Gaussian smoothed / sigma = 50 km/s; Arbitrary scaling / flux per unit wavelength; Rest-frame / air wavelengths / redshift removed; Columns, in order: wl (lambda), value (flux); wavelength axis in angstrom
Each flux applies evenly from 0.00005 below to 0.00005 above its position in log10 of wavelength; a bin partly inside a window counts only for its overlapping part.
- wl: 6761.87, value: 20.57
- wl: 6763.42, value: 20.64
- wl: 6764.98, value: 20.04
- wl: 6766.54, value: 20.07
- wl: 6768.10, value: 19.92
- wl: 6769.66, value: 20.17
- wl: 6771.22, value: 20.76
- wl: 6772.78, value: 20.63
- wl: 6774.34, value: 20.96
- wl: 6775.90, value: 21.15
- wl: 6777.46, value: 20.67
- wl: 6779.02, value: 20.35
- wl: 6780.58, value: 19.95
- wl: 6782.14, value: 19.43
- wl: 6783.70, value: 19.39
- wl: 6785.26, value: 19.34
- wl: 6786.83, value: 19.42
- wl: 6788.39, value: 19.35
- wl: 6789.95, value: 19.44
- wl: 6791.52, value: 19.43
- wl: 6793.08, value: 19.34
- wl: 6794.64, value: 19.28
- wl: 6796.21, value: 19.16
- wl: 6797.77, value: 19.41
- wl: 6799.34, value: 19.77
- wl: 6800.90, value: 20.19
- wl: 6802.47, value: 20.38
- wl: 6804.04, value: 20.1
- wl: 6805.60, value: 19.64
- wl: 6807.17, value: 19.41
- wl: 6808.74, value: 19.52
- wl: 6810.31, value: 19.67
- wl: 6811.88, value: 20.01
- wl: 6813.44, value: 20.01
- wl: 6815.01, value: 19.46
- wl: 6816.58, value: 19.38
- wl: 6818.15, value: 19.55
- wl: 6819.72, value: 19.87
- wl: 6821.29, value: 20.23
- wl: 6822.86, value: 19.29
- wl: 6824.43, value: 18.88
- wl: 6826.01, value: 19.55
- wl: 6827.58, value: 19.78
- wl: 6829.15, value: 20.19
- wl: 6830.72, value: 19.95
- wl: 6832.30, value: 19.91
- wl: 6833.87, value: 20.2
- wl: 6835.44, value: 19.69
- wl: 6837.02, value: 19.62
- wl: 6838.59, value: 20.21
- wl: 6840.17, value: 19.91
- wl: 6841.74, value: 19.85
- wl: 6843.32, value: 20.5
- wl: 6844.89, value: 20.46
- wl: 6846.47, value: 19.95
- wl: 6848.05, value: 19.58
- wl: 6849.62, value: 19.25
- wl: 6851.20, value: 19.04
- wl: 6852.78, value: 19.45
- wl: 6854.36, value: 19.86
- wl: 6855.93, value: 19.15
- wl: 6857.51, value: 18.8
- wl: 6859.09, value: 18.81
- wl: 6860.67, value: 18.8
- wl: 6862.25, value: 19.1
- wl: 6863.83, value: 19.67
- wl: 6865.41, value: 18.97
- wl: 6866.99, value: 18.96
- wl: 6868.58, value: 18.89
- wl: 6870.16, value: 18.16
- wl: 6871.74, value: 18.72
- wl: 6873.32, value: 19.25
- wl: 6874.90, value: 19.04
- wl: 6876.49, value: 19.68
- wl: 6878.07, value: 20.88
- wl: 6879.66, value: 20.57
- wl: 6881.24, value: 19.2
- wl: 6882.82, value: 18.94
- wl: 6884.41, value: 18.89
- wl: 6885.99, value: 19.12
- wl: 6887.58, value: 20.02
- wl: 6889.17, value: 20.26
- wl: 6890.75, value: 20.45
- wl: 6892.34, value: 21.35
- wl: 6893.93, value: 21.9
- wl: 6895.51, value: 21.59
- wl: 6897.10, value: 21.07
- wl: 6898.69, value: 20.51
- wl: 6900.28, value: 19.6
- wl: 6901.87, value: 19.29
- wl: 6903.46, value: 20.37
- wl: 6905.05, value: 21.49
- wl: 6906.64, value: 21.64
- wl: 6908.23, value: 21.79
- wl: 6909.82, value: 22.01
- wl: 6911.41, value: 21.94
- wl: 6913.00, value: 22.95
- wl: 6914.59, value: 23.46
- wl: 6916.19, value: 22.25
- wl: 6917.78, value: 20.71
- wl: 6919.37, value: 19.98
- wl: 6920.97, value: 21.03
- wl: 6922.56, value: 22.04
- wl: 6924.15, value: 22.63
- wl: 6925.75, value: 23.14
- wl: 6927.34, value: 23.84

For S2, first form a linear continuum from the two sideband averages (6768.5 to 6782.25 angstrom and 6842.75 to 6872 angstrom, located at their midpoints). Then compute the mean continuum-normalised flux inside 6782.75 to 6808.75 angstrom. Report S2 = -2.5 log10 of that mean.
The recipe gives 0.03 mag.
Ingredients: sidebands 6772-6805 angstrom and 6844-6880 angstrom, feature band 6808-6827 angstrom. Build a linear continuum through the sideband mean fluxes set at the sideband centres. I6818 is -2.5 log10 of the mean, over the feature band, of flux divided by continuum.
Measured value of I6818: 0.002 mag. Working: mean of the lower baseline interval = 19.9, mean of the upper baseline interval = 19.3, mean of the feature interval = 19.6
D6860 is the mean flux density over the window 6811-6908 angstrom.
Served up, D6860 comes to 19.8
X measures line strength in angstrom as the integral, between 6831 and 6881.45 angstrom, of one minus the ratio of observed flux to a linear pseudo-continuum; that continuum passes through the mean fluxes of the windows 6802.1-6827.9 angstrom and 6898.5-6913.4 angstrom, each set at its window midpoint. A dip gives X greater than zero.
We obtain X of 2.04 angstrom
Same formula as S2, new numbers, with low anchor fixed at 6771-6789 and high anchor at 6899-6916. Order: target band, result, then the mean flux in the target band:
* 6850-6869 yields 0.10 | 19.1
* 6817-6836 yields 0.05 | 19.8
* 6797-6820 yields 0.04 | 19.8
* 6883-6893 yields 0.07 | 19.9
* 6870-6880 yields 0.09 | 19.5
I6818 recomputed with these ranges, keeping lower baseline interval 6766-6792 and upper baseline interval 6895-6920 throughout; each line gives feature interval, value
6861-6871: 0.11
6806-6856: 0.04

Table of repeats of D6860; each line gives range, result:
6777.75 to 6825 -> 19.6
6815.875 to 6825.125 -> 19.5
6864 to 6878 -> 19.1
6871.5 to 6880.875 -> 19.7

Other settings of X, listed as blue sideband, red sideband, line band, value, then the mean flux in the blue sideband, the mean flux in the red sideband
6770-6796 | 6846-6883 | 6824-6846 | -0.5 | 19.9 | 19.3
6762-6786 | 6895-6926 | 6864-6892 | 2.3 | 20.2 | 21.4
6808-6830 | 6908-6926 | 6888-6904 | 0.6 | 19.7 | 22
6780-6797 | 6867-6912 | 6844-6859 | 0.3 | 19.4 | 20.2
